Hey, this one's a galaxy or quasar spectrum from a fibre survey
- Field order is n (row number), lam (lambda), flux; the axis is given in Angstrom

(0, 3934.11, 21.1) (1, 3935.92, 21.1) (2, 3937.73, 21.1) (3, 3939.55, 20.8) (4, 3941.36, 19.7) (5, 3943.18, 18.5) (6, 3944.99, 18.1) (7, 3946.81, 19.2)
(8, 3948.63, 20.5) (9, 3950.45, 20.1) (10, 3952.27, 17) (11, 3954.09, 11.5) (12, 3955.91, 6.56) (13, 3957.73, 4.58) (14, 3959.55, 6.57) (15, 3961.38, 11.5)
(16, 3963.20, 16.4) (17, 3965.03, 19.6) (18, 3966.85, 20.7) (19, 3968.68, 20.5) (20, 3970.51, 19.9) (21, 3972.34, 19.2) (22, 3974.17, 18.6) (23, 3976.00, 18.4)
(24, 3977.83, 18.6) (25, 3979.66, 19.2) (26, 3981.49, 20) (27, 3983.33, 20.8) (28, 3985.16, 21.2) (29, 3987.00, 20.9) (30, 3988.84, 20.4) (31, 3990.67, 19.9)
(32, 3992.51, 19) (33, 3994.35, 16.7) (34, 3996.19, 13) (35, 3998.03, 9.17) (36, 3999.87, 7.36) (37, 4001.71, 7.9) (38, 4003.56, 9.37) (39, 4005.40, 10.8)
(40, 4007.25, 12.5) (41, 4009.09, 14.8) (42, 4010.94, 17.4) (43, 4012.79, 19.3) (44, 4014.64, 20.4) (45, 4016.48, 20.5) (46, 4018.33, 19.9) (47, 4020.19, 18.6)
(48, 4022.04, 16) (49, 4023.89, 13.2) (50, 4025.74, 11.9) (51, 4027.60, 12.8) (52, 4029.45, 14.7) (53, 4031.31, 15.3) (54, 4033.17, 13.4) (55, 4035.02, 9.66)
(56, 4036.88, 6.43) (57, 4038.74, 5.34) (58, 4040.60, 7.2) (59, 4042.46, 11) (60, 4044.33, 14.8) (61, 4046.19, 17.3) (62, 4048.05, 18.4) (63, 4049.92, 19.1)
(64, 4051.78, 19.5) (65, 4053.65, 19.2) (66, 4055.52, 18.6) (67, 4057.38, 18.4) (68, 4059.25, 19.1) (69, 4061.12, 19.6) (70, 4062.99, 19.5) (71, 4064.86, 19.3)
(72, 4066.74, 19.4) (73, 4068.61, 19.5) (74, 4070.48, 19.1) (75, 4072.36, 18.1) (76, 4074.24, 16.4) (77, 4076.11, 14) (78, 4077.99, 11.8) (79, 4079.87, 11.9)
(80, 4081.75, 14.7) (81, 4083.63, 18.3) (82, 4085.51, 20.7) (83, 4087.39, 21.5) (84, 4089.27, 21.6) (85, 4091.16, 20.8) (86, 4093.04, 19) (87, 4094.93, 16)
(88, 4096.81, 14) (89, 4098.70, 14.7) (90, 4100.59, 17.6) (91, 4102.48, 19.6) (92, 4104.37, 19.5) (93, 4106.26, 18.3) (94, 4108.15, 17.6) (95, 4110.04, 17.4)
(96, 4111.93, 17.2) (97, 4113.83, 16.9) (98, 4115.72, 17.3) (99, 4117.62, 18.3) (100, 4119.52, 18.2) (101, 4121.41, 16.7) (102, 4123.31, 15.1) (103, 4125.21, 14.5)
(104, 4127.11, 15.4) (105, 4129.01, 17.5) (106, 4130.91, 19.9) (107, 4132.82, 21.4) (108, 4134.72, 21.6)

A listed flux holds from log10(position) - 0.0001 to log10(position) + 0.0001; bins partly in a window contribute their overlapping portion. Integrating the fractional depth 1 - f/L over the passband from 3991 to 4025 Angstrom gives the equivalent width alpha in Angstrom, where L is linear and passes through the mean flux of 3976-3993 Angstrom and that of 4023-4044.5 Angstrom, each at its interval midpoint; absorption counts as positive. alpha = 1.1 Angstrom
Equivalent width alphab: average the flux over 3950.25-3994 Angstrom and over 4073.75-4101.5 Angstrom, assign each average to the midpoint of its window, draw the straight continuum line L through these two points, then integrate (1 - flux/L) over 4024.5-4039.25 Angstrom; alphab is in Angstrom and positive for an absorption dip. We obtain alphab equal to 4.85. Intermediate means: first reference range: 17.1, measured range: 11.4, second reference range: 16.9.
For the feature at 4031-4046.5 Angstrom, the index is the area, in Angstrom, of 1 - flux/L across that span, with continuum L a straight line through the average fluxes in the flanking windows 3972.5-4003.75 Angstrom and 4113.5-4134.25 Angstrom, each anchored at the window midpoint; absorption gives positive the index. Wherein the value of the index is 5.7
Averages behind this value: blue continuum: 16.7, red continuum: 17.5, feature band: 10.7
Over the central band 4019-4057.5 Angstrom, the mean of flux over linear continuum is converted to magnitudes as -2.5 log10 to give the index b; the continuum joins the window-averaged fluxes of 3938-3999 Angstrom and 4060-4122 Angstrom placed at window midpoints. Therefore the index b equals 0.221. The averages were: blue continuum 17.2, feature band 14.3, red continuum 17.7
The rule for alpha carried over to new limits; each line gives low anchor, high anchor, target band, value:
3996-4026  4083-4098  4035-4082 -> 3.66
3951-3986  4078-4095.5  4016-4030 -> 1.05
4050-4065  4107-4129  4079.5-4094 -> -0.66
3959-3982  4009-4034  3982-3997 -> -1.57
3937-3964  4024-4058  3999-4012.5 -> 2.51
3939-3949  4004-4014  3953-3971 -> 4.31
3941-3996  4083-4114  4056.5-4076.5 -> -0.49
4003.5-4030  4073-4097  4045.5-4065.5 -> -2.96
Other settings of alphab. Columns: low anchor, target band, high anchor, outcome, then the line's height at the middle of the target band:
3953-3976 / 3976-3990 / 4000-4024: -4.73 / 15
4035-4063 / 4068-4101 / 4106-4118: -1.33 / 16.5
